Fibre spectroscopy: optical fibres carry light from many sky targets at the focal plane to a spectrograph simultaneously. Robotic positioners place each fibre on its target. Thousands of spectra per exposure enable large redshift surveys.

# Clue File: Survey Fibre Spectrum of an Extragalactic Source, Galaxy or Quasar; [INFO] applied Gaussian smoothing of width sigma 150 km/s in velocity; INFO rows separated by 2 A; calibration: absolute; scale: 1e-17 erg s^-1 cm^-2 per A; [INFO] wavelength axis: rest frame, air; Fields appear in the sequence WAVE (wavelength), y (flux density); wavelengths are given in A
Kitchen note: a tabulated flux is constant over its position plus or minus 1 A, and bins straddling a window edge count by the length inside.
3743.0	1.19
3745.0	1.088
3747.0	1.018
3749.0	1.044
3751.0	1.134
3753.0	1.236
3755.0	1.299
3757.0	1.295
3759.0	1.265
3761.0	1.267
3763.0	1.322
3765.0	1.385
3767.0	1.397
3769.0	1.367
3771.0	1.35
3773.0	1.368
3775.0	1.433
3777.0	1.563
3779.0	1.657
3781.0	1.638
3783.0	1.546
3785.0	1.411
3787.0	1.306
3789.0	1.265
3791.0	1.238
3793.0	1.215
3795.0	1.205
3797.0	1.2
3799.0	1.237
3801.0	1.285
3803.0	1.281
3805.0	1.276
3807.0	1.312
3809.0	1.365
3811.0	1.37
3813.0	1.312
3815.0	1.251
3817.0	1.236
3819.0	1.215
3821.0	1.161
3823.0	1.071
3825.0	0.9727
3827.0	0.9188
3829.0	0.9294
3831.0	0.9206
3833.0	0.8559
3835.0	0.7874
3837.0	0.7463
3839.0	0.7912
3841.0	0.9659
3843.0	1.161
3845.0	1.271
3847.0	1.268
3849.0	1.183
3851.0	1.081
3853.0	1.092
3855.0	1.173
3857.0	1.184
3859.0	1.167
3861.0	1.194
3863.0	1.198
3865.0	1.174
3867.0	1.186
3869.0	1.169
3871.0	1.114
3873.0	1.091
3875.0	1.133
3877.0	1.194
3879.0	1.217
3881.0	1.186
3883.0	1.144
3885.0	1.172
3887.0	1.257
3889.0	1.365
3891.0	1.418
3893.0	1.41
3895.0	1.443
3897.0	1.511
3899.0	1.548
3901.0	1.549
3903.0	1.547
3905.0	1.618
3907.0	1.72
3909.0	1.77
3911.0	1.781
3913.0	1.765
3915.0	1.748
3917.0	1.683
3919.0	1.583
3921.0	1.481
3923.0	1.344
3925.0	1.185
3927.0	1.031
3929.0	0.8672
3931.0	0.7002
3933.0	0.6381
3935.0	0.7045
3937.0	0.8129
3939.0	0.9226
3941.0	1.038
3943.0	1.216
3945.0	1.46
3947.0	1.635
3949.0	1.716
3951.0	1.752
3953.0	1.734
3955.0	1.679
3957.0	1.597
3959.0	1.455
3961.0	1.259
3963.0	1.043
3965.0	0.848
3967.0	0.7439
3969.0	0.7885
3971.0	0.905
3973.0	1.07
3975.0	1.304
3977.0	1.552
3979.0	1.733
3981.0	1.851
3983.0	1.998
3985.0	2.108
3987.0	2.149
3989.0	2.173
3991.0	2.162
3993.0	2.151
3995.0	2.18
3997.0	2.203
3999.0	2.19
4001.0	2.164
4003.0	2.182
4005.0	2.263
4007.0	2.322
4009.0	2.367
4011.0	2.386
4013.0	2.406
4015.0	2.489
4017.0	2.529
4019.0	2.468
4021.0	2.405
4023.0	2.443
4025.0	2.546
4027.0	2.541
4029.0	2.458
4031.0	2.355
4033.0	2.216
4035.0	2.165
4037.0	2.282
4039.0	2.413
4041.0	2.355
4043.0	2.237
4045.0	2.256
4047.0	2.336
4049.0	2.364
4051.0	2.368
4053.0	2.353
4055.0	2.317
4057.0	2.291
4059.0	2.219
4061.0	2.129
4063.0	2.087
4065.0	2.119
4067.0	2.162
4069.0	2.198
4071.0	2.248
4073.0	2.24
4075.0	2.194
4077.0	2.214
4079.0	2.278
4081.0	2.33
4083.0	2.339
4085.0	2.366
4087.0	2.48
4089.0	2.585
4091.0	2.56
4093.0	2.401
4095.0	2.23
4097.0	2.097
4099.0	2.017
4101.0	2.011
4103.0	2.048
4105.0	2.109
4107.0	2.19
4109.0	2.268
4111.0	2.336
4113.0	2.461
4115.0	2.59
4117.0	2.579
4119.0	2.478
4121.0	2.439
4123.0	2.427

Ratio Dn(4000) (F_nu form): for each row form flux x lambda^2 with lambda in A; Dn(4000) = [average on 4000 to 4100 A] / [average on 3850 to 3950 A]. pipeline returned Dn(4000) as 1.94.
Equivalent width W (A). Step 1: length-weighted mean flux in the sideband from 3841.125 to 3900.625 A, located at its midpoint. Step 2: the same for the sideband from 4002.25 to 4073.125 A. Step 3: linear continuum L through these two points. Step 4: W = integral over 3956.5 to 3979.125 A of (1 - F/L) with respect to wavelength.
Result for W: 8.5 A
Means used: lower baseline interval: 1.23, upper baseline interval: 2.32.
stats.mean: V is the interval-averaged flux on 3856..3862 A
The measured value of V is 1.18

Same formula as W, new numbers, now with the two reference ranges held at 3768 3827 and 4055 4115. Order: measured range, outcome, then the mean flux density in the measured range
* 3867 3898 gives 6.57 A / 1.25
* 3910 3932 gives 4.25 A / 1.38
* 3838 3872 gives 8.13 A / 1.14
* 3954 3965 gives 2.89 A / 1.36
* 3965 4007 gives 3.37 A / 1.78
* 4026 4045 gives -2.18 A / 2.33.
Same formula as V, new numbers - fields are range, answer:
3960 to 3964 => 1.15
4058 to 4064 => 2.15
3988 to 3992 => 2.17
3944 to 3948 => 1.55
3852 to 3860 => 1.15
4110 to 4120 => 2.49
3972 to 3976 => 1.19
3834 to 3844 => 0.89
